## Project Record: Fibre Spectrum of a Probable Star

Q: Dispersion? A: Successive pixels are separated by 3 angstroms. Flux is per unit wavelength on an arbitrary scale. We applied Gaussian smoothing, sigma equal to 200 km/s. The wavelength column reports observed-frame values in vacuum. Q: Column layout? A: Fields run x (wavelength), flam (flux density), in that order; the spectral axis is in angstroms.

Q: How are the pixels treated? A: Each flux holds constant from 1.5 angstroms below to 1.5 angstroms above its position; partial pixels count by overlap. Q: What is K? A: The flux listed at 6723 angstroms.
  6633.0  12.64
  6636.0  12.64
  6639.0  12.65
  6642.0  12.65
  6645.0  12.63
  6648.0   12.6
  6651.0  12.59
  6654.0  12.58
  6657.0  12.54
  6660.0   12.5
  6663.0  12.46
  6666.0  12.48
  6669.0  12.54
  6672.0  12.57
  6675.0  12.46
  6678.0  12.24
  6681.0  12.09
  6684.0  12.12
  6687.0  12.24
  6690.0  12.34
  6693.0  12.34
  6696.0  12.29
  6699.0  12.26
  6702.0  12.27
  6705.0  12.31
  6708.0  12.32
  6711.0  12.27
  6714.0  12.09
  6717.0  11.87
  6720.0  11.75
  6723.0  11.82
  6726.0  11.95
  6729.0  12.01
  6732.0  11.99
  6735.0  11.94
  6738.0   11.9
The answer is 11.82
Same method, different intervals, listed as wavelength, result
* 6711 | 12.27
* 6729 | 12.01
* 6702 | 12.27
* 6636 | 12.64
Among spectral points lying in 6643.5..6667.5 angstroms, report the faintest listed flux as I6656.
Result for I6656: 12.46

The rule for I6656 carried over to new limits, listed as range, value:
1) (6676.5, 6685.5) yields 12.09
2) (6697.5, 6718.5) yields 11.87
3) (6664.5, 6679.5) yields 12.24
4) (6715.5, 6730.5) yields 11.75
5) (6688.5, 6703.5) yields 12.26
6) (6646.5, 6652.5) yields 12.59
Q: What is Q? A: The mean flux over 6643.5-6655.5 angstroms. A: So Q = 12.6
